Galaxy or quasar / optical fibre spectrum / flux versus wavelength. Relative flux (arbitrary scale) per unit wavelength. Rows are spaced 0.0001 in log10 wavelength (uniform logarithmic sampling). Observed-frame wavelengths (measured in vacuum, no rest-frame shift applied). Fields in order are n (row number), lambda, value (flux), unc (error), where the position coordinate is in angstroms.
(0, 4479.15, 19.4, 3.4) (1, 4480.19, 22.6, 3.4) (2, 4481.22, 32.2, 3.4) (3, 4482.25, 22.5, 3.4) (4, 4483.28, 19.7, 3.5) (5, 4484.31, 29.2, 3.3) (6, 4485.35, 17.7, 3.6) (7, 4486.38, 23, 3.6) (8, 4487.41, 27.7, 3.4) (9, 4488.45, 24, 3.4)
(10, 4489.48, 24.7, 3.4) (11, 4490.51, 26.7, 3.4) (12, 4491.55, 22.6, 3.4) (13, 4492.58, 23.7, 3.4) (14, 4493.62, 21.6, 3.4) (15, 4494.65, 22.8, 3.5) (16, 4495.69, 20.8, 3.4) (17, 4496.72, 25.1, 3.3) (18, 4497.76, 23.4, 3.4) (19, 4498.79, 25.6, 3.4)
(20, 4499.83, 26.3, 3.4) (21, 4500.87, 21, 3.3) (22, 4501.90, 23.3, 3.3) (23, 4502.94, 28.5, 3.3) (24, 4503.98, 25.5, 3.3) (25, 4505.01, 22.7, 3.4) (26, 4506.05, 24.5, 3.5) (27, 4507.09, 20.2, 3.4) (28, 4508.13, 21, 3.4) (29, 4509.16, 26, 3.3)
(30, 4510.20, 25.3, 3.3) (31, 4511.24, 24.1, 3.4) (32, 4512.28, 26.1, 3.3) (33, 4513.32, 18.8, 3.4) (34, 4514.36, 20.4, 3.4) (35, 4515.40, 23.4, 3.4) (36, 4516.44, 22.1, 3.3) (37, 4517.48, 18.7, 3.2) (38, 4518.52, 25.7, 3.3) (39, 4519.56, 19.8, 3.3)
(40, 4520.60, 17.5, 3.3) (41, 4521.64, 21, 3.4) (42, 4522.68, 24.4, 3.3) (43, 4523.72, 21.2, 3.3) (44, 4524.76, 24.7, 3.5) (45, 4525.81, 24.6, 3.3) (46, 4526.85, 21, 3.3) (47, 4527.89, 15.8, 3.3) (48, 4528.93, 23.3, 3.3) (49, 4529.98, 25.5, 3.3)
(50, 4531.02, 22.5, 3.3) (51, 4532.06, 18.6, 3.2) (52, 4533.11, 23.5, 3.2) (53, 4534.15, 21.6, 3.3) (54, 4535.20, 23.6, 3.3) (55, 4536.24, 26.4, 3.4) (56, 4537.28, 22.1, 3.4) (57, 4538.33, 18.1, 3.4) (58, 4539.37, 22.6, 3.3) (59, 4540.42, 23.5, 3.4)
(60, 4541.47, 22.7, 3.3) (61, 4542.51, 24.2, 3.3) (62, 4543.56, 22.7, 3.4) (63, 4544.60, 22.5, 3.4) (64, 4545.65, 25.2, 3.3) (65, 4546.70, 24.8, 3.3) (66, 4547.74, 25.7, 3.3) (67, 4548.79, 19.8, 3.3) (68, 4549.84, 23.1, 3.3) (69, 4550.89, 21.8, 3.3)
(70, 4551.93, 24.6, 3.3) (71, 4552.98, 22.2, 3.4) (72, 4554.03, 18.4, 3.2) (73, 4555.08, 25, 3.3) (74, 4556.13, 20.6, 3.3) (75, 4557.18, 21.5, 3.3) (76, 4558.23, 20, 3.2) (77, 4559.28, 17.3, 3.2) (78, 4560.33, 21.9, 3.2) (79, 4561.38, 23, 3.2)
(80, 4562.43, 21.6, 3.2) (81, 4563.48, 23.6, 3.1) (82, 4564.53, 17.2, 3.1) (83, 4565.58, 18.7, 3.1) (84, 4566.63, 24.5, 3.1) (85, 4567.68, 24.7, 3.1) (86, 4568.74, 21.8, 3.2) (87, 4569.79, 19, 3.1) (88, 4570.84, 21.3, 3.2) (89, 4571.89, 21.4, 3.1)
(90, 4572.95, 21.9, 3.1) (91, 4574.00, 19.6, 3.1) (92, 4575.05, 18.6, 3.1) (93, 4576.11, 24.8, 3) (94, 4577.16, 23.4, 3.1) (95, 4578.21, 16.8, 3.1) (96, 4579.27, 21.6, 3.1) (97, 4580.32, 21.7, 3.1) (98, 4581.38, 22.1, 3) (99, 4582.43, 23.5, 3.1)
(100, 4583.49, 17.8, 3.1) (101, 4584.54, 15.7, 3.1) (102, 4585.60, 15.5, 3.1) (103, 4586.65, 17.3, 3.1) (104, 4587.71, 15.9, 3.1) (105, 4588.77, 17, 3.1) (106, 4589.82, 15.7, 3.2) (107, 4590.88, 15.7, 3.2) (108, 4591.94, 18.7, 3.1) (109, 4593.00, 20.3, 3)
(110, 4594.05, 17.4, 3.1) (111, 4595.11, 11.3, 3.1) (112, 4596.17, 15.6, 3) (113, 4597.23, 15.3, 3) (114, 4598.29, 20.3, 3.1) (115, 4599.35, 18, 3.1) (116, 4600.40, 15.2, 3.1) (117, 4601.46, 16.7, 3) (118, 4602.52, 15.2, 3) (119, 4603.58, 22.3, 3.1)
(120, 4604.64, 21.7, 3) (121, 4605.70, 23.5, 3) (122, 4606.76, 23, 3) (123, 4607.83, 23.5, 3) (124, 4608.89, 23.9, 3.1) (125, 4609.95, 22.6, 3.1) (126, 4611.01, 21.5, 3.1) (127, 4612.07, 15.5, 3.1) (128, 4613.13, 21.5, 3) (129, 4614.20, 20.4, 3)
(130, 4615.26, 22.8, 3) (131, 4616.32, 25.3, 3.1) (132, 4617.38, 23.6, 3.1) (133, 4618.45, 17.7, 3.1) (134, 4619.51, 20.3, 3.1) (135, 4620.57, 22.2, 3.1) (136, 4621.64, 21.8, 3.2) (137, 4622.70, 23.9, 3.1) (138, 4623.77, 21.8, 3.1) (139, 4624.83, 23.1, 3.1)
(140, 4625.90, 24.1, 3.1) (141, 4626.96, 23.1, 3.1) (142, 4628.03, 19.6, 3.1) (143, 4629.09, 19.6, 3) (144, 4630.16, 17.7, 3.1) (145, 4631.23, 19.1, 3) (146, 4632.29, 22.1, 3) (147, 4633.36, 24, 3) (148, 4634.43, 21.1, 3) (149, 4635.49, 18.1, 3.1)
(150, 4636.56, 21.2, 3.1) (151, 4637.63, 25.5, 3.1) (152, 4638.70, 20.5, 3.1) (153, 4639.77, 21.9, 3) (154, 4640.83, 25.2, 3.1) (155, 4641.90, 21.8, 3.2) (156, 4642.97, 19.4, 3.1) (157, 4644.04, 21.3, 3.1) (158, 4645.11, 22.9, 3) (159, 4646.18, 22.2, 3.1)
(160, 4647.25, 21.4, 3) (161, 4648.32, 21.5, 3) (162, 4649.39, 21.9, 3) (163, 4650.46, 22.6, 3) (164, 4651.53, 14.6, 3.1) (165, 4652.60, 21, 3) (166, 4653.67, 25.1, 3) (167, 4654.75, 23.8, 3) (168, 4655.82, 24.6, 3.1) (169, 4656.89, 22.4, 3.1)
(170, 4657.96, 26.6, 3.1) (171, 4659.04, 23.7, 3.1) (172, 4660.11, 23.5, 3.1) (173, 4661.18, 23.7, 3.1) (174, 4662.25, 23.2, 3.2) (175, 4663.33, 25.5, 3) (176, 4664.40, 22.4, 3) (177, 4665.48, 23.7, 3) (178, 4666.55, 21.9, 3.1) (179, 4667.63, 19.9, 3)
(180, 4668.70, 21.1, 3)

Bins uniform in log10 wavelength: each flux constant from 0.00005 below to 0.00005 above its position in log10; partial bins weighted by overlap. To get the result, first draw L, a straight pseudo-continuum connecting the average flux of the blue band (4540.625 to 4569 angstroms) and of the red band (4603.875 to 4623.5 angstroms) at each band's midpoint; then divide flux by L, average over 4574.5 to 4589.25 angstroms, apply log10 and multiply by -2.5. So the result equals 0.14 mag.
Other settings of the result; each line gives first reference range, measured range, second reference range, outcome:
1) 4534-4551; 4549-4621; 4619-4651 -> 0.11 mag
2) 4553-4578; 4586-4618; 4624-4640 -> 0.11 mag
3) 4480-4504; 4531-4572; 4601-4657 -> 0.05 mag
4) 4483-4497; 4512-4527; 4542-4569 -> 0.05 mag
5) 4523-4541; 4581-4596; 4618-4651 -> 0.25 mag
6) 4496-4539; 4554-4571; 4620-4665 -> 0.06 mag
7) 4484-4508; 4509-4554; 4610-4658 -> 0.04 mag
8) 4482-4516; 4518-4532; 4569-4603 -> 0.00 mag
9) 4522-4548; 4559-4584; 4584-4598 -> -0.15 mag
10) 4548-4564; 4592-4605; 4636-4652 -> 0.23 mag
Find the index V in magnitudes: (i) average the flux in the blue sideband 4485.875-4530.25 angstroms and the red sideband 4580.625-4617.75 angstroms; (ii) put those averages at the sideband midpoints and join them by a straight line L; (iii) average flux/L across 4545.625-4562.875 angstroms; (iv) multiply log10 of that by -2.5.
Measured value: -0.05 mag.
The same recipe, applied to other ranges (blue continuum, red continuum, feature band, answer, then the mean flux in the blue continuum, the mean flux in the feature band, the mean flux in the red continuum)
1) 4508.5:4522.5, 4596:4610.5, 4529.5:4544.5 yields -0.05 mag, 22.3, 22.7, 19.9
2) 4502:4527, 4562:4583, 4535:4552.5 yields -0.05 mag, 22.8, 23.1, 21.4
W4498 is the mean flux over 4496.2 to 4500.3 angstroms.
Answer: 25.1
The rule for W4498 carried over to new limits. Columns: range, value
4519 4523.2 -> 20.7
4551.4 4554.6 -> 21.8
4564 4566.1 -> 18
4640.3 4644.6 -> 21.9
